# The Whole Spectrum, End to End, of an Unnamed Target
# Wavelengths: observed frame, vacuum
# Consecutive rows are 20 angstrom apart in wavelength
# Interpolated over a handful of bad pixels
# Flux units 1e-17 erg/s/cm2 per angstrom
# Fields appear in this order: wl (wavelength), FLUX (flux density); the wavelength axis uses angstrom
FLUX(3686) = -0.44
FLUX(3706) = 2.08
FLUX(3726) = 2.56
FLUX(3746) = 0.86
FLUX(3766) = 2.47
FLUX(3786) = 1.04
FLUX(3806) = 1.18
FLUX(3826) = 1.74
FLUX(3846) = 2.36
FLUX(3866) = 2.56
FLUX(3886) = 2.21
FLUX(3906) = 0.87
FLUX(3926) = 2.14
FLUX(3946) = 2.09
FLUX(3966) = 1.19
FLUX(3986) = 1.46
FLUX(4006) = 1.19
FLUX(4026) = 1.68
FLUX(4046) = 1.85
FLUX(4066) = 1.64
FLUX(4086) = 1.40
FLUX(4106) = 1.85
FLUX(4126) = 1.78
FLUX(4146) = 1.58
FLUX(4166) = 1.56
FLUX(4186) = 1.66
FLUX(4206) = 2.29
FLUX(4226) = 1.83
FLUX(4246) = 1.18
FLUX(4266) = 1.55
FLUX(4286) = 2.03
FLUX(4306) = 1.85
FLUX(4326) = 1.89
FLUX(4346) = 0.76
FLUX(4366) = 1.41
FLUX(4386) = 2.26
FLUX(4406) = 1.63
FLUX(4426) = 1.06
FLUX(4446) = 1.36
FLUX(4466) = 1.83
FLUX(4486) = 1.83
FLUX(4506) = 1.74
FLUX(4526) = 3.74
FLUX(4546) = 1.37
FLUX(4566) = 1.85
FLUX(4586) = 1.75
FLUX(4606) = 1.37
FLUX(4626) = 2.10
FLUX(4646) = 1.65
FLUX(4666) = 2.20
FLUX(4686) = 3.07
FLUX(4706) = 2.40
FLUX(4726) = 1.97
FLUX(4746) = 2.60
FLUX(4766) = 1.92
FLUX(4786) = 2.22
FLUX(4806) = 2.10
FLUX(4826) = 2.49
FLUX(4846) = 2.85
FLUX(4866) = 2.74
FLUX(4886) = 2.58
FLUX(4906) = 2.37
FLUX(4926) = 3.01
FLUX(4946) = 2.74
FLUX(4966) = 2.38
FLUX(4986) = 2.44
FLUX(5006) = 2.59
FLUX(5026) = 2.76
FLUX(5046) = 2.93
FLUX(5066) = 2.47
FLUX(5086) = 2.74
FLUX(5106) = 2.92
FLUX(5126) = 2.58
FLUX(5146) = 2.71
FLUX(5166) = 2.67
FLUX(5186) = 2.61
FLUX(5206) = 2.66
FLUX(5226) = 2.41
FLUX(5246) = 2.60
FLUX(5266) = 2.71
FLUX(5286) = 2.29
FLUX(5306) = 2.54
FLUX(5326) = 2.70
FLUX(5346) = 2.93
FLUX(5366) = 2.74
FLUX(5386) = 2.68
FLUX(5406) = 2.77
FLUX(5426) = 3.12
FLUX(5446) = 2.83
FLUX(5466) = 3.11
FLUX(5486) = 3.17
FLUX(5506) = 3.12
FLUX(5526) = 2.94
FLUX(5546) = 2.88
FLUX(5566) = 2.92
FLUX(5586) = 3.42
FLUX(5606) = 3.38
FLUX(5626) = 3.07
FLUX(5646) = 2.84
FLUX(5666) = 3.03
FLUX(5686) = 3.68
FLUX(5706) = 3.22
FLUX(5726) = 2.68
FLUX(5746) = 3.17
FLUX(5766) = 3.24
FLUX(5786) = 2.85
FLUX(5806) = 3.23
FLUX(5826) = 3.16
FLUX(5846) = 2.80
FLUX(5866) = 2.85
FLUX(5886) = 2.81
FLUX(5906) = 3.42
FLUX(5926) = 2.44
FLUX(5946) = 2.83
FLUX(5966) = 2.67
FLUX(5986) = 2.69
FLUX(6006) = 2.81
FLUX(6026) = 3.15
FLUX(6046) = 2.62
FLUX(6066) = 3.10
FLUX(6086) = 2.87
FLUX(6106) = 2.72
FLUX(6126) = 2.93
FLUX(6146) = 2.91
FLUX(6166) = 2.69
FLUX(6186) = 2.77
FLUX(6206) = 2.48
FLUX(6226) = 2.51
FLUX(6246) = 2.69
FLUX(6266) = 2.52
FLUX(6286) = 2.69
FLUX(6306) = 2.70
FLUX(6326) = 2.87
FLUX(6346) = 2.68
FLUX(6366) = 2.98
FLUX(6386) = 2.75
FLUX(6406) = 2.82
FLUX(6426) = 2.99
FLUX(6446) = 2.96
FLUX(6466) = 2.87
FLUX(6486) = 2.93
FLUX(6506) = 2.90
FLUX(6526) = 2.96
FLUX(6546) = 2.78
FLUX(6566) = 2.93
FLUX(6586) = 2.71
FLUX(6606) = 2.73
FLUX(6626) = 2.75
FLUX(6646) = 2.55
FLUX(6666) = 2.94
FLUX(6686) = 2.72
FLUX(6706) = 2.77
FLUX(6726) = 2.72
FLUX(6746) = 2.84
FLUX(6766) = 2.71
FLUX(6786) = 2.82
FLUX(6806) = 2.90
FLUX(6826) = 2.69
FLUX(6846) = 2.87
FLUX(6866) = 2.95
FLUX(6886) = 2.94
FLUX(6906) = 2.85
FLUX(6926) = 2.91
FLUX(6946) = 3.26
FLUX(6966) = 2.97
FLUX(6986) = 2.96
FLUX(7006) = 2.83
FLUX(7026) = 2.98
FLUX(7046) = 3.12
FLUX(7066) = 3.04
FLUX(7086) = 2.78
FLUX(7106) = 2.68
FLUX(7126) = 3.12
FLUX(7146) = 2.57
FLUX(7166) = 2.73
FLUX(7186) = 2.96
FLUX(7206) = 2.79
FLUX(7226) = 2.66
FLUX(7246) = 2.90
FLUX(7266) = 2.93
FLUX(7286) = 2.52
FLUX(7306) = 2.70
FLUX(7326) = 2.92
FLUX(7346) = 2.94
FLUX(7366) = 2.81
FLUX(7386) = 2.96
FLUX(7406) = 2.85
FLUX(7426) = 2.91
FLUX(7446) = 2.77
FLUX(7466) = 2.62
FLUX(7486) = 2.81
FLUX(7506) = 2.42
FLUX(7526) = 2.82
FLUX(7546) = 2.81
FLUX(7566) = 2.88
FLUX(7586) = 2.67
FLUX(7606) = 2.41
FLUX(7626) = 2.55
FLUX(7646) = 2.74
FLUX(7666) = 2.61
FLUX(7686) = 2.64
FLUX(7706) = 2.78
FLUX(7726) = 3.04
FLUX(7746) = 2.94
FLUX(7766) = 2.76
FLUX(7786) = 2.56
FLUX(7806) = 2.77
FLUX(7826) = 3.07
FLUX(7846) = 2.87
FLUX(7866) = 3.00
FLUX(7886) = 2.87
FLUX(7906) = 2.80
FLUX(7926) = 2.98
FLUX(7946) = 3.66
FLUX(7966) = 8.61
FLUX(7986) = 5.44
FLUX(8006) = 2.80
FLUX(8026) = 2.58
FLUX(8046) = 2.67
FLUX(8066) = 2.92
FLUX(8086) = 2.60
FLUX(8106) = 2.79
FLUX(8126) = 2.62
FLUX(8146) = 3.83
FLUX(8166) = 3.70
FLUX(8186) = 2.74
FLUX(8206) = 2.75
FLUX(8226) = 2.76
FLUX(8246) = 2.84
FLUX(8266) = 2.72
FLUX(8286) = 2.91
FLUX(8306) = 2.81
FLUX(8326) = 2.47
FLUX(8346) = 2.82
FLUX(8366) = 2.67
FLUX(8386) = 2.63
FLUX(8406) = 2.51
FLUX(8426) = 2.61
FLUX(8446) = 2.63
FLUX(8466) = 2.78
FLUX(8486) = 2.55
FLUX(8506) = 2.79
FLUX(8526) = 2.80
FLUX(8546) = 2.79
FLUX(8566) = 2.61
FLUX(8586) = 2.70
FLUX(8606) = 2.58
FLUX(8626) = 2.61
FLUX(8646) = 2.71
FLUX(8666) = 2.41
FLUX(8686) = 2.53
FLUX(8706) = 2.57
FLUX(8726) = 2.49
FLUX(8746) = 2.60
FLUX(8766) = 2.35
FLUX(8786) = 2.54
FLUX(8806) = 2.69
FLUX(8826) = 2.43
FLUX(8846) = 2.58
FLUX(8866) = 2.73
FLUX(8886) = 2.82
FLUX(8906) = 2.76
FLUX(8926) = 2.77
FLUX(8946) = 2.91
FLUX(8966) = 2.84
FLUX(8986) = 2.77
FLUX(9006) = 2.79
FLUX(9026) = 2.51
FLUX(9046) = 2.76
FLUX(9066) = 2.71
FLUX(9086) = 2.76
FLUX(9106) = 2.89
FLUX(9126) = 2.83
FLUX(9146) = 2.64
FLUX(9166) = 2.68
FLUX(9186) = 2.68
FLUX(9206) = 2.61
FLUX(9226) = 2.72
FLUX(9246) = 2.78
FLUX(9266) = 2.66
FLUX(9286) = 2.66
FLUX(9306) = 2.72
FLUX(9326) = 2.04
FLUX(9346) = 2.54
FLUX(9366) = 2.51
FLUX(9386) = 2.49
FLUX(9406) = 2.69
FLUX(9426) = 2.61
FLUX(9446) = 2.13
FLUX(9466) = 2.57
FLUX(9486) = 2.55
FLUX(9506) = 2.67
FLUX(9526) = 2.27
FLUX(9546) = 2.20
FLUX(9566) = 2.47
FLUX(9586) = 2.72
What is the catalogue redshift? 0.213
